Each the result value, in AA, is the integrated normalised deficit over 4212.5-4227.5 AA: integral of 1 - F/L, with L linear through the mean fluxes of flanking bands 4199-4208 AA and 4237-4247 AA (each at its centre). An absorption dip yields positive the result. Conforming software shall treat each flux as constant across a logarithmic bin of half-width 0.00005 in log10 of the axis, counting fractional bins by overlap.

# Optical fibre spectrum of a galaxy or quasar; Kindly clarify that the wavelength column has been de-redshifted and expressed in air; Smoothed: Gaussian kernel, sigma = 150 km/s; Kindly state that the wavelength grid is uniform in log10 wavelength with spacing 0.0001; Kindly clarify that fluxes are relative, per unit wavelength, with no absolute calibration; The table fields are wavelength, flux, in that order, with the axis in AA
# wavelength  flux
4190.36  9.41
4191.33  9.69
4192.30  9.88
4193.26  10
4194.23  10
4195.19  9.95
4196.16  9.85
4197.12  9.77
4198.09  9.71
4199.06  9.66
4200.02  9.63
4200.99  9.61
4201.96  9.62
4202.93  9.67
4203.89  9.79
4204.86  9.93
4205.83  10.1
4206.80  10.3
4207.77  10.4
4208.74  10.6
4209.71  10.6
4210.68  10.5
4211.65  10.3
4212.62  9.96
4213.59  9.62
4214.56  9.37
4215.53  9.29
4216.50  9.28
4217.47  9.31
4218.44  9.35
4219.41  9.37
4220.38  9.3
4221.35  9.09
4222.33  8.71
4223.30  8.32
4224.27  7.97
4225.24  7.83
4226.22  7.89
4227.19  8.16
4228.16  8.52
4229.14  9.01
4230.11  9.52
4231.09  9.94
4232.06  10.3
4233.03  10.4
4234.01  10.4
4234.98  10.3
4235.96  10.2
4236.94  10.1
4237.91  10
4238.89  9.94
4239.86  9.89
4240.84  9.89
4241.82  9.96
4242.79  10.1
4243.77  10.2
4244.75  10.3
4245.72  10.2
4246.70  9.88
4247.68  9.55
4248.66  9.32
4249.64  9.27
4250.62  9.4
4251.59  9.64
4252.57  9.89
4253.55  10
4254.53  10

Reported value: 1.6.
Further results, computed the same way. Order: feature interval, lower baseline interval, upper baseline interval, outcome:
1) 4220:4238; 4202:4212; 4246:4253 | 1.1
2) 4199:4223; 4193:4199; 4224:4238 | -0.2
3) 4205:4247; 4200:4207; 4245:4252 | 0.4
